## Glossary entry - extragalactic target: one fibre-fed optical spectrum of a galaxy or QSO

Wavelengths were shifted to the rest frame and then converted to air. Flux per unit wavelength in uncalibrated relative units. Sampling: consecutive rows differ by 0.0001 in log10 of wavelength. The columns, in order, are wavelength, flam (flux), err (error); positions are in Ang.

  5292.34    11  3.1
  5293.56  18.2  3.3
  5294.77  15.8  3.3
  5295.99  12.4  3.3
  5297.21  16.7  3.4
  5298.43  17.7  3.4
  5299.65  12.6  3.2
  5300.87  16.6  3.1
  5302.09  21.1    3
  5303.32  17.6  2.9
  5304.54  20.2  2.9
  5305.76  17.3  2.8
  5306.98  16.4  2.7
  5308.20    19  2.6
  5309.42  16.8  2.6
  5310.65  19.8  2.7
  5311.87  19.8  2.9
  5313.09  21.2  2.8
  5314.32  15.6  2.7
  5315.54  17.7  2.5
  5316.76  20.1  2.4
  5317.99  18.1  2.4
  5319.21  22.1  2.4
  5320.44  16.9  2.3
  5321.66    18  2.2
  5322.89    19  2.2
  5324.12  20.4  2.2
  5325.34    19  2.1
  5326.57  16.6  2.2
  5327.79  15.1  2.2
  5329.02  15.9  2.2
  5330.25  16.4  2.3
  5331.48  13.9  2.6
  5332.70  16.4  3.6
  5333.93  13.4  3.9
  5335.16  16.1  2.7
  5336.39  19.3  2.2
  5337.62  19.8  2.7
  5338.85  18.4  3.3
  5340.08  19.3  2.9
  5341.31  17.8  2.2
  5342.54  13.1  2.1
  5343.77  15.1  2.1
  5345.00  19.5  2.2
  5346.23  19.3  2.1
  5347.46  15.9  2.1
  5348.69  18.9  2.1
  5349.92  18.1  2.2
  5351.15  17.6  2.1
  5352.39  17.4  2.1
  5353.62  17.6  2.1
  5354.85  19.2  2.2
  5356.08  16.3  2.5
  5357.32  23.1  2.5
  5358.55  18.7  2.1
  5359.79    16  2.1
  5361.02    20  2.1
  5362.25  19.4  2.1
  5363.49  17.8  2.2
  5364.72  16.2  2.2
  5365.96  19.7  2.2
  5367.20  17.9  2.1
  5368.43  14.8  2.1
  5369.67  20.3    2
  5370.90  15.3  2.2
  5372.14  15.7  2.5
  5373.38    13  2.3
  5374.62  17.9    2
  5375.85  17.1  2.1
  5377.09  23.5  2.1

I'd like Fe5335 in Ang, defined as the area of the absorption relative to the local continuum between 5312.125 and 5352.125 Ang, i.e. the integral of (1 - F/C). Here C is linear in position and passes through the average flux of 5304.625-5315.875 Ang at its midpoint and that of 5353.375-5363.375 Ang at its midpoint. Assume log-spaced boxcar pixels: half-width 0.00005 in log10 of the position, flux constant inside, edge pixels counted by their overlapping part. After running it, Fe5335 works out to 1.88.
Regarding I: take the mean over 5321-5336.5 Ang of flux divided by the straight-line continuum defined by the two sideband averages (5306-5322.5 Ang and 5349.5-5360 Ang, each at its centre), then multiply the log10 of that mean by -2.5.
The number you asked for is 0.10 mag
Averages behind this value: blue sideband 18.6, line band 16.8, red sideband 18.3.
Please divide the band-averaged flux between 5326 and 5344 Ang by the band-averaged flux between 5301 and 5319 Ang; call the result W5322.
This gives 0.9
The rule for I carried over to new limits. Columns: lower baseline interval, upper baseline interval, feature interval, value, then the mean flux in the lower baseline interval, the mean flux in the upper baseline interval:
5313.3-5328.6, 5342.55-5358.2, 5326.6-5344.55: 0.104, 18.3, 18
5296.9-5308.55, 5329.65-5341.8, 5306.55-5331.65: -0.048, 17.5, 17.1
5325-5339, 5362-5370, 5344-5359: -0.065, 16.6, 17.9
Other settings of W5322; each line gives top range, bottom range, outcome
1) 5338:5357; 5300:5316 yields 0.97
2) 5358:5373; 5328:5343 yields 1.06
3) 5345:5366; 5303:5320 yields 0.98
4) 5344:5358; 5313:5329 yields 1.01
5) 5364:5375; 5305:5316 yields 0.92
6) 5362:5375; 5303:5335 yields 0.96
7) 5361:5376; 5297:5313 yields 0.96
